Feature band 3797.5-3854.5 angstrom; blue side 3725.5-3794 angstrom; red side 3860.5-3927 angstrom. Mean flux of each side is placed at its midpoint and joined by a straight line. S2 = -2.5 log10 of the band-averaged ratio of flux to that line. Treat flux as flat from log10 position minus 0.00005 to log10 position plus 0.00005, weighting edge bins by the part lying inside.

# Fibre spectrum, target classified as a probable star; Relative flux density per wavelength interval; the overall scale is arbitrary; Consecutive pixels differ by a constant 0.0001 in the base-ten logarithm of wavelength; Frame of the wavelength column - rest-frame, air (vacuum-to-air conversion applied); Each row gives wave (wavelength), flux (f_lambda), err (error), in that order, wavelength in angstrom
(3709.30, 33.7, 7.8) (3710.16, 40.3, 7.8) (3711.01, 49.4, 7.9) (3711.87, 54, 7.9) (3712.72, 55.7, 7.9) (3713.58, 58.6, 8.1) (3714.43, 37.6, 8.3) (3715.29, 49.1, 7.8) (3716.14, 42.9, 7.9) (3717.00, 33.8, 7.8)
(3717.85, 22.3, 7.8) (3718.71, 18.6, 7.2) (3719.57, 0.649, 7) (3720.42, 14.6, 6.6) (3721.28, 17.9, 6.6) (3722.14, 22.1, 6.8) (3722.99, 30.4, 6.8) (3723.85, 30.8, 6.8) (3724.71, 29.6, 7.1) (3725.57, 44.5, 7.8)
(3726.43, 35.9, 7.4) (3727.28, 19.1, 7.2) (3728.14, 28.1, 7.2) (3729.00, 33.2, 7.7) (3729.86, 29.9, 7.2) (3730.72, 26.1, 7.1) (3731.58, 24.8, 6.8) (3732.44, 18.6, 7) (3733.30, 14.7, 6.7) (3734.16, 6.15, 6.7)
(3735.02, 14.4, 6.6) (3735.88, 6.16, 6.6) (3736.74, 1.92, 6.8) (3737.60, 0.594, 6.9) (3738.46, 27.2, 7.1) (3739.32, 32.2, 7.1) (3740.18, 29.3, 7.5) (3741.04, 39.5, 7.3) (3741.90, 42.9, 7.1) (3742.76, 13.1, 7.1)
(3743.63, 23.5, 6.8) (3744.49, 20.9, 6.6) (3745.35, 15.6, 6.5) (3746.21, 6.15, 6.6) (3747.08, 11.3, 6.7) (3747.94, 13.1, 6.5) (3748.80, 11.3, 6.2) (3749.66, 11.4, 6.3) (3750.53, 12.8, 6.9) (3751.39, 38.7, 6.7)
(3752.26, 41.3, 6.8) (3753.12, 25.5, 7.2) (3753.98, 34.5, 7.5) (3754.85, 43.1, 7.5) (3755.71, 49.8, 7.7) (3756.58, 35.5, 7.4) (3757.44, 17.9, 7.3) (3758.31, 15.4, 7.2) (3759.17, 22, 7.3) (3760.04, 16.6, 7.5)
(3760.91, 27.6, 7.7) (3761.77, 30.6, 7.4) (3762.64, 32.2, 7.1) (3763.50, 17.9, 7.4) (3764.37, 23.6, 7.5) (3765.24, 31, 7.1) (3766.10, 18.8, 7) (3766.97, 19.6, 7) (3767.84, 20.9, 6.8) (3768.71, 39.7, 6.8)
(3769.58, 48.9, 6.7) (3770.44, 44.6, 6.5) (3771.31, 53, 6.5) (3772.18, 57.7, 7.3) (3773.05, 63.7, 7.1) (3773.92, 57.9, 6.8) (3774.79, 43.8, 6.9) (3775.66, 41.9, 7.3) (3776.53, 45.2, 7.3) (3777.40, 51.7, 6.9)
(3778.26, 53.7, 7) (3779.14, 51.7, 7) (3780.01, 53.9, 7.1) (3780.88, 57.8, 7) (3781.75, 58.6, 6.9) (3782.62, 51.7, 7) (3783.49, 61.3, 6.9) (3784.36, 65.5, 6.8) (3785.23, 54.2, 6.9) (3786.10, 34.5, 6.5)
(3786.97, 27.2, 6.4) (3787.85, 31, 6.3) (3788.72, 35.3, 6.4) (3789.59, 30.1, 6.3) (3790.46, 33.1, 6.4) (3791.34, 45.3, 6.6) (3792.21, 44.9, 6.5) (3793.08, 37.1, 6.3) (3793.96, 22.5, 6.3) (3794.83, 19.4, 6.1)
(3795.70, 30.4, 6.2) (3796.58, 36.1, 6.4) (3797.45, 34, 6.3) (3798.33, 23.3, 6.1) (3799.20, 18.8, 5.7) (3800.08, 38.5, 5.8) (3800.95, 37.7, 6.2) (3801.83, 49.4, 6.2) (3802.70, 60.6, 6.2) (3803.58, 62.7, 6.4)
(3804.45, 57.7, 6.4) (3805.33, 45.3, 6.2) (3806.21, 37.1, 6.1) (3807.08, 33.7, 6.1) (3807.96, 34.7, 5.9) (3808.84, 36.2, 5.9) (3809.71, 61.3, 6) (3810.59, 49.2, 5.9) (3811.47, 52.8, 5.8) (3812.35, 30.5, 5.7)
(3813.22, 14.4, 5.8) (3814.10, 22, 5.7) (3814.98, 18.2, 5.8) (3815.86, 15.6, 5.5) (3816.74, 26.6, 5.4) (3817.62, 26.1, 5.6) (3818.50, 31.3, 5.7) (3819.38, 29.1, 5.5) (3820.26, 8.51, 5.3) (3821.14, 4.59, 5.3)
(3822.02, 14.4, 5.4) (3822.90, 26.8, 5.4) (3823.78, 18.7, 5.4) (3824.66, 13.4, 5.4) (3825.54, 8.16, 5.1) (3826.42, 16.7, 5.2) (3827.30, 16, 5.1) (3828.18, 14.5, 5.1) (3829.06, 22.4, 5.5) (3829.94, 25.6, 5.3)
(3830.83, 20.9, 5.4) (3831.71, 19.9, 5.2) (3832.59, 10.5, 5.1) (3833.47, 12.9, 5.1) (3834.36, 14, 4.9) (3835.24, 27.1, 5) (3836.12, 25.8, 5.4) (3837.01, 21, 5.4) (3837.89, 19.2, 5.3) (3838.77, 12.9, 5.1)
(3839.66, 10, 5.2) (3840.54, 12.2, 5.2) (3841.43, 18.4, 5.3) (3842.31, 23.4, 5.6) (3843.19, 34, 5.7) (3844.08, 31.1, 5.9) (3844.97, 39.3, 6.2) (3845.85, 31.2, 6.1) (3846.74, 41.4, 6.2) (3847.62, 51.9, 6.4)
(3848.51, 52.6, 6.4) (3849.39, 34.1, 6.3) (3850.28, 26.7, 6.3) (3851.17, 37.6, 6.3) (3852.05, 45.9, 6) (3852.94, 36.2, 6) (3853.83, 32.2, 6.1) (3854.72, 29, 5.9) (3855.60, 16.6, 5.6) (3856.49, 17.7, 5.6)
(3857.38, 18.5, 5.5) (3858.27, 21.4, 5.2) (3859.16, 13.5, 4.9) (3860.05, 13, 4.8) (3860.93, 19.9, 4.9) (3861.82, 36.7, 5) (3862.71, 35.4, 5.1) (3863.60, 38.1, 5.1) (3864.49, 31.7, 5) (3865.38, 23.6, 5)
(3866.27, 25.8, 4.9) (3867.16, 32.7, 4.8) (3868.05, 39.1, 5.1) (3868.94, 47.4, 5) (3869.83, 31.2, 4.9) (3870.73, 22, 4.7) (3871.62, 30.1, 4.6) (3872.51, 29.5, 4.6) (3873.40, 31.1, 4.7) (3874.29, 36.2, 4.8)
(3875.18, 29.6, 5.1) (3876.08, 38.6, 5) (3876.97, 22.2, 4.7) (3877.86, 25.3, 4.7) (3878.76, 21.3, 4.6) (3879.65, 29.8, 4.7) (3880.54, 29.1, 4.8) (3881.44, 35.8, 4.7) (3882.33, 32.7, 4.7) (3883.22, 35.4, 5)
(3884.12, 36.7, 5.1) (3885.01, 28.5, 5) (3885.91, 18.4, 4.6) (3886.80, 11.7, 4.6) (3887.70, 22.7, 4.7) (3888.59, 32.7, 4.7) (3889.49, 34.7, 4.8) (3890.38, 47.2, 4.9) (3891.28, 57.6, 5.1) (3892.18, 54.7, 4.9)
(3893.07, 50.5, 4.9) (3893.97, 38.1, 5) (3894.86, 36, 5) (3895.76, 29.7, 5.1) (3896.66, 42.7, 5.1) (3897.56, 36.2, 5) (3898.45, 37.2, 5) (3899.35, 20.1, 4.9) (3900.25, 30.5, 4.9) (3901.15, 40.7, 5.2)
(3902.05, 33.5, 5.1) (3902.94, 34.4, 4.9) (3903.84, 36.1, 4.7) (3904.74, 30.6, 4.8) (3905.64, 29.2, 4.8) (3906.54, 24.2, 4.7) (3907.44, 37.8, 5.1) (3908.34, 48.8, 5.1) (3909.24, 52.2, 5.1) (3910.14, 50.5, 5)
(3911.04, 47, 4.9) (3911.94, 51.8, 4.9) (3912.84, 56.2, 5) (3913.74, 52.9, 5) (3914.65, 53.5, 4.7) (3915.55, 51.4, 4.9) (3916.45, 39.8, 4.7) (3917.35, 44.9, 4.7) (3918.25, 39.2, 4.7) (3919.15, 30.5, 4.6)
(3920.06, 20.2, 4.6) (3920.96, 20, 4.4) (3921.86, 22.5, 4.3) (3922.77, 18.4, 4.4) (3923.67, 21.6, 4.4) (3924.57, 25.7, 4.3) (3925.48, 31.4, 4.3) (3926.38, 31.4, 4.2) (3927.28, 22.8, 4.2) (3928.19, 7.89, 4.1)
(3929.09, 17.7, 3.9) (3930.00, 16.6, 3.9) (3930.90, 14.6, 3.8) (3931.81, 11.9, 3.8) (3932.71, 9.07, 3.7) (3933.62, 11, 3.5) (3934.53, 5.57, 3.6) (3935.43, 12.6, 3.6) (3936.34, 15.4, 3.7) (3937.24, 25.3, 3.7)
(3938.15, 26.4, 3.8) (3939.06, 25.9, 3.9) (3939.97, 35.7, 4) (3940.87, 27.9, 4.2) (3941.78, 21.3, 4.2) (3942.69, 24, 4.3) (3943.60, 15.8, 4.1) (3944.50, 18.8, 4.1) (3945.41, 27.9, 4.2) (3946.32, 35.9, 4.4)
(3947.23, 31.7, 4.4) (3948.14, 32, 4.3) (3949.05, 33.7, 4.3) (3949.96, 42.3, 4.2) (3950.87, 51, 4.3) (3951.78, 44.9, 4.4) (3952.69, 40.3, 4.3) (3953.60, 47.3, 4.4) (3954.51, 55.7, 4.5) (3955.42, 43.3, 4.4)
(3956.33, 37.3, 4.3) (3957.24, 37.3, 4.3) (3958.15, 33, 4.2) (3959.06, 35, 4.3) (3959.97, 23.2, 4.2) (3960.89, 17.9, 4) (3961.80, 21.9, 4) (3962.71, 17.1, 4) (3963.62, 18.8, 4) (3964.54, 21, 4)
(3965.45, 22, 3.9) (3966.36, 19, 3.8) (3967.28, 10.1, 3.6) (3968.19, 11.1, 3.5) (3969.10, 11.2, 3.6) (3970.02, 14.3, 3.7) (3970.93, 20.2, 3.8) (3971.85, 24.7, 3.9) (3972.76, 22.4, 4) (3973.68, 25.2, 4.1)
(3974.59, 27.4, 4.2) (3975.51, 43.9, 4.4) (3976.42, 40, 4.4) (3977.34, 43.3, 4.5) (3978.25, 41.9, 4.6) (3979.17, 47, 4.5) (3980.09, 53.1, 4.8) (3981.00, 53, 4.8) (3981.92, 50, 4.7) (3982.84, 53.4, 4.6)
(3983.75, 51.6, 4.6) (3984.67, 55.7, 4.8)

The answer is 0.16 mag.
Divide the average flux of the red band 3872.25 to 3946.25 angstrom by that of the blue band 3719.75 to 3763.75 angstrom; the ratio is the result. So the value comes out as 1.31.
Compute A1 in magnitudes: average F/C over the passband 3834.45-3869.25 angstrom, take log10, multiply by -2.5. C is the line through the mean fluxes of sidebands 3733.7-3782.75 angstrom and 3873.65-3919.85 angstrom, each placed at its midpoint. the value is 0.22 mag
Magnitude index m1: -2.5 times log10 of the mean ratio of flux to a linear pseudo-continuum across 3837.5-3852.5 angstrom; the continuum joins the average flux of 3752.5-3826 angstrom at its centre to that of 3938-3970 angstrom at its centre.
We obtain 0.09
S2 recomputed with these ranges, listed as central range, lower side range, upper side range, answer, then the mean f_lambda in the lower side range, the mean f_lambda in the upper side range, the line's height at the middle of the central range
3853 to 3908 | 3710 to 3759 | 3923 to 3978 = -0.192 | 26.6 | 26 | 26.2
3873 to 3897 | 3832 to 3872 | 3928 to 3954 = -0.248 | 27.6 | 25.3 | 26.8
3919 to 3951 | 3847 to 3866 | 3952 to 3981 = 0.297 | 30.2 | 30.4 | 30.3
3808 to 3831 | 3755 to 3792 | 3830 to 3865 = 0.300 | 39.9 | 26.5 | 31.6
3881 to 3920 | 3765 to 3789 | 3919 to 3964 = -0.232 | 45.7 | 26.3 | 31.1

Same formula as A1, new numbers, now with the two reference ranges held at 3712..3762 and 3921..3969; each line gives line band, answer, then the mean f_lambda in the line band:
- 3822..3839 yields 0.37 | 18.2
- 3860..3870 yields -0.25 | 32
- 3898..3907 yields -0.24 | 31.7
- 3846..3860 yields -0.22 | 31.1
